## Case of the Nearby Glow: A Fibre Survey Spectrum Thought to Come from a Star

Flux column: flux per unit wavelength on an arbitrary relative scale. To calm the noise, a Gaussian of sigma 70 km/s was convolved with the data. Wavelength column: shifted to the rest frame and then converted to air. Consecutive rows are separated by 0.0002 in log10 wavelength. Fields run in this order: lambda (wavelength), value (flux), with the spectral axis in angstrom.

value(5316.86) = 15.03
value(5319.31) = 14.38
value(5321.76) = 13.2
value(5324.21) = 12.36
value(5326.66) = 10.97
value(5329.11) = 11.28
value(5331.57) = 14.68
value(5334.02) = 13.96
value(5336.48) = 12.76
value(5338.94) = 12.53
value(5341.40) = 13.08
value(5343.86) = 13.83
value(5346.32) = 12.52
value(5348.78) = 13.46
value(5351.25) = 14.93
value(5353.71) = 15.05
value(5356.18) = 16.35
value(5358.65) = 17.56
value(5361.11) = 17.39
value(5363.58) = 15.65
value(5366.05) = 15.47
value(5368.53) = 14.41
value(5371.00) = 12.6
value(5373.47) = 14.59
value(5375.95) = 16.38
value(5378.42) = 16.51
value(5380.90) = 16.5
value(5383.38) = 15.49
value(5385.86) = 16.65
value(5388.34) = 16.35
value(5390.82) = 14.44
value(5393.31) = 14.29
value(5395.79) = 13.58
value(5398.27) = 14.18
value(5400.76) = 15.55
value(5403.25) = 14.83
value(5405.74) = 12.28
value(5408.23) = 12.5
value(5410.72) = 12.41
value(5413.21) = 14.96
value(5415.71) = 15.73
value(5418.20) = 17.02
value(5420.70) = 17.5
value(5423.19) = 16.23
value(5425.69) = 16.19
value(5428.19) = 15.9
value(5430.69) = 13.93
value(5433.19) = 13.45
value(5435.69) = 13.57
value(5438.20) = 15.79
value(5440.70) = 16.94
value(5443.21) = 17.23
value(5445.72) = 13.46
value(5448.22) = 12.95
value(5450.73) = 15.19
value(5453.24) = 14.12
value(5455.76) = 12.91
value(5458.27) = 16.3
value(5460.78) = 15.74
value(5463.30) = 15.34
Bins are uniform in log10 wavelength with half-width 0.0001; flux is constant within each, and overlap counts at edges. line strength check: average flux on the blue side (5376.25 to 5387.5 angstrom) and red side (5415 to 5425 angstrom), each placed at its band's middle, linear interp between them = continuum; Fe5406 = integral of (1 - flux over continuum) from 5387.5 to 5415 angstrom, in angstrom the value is 3.93 angstrom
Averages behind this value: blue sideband 16.3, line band 14.1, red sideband 16.7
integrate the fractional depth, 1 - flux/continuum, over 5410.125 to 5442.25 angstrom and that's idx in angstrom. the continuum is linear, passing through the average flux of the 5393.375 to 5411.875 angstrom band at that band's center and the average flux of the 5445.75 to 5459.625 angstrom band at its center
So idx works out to -3.45 angstrom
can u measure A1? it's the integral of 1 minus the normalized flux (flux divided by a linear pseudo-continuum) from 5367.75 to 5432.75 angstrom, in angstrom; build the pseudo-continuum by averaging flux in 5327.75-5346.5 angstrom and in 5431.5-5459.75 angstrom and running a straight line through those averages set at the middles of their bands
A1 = -4.6 angstrom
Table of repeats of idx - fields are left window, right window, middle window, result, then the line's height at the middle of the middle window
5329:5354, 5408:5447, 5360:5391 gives -3.1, 14.2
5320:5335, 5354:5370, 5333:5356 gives 1.1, 14.4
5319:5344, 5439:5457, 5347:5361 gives -2.4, 13.3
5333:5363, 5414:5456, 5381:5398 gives -0.4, 14.8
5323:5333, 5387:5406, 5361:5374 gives -1.2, 13.6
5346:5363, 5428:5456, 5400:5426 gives -0.1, 14.9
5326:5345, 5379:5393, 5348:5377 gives -1.8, 14.5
